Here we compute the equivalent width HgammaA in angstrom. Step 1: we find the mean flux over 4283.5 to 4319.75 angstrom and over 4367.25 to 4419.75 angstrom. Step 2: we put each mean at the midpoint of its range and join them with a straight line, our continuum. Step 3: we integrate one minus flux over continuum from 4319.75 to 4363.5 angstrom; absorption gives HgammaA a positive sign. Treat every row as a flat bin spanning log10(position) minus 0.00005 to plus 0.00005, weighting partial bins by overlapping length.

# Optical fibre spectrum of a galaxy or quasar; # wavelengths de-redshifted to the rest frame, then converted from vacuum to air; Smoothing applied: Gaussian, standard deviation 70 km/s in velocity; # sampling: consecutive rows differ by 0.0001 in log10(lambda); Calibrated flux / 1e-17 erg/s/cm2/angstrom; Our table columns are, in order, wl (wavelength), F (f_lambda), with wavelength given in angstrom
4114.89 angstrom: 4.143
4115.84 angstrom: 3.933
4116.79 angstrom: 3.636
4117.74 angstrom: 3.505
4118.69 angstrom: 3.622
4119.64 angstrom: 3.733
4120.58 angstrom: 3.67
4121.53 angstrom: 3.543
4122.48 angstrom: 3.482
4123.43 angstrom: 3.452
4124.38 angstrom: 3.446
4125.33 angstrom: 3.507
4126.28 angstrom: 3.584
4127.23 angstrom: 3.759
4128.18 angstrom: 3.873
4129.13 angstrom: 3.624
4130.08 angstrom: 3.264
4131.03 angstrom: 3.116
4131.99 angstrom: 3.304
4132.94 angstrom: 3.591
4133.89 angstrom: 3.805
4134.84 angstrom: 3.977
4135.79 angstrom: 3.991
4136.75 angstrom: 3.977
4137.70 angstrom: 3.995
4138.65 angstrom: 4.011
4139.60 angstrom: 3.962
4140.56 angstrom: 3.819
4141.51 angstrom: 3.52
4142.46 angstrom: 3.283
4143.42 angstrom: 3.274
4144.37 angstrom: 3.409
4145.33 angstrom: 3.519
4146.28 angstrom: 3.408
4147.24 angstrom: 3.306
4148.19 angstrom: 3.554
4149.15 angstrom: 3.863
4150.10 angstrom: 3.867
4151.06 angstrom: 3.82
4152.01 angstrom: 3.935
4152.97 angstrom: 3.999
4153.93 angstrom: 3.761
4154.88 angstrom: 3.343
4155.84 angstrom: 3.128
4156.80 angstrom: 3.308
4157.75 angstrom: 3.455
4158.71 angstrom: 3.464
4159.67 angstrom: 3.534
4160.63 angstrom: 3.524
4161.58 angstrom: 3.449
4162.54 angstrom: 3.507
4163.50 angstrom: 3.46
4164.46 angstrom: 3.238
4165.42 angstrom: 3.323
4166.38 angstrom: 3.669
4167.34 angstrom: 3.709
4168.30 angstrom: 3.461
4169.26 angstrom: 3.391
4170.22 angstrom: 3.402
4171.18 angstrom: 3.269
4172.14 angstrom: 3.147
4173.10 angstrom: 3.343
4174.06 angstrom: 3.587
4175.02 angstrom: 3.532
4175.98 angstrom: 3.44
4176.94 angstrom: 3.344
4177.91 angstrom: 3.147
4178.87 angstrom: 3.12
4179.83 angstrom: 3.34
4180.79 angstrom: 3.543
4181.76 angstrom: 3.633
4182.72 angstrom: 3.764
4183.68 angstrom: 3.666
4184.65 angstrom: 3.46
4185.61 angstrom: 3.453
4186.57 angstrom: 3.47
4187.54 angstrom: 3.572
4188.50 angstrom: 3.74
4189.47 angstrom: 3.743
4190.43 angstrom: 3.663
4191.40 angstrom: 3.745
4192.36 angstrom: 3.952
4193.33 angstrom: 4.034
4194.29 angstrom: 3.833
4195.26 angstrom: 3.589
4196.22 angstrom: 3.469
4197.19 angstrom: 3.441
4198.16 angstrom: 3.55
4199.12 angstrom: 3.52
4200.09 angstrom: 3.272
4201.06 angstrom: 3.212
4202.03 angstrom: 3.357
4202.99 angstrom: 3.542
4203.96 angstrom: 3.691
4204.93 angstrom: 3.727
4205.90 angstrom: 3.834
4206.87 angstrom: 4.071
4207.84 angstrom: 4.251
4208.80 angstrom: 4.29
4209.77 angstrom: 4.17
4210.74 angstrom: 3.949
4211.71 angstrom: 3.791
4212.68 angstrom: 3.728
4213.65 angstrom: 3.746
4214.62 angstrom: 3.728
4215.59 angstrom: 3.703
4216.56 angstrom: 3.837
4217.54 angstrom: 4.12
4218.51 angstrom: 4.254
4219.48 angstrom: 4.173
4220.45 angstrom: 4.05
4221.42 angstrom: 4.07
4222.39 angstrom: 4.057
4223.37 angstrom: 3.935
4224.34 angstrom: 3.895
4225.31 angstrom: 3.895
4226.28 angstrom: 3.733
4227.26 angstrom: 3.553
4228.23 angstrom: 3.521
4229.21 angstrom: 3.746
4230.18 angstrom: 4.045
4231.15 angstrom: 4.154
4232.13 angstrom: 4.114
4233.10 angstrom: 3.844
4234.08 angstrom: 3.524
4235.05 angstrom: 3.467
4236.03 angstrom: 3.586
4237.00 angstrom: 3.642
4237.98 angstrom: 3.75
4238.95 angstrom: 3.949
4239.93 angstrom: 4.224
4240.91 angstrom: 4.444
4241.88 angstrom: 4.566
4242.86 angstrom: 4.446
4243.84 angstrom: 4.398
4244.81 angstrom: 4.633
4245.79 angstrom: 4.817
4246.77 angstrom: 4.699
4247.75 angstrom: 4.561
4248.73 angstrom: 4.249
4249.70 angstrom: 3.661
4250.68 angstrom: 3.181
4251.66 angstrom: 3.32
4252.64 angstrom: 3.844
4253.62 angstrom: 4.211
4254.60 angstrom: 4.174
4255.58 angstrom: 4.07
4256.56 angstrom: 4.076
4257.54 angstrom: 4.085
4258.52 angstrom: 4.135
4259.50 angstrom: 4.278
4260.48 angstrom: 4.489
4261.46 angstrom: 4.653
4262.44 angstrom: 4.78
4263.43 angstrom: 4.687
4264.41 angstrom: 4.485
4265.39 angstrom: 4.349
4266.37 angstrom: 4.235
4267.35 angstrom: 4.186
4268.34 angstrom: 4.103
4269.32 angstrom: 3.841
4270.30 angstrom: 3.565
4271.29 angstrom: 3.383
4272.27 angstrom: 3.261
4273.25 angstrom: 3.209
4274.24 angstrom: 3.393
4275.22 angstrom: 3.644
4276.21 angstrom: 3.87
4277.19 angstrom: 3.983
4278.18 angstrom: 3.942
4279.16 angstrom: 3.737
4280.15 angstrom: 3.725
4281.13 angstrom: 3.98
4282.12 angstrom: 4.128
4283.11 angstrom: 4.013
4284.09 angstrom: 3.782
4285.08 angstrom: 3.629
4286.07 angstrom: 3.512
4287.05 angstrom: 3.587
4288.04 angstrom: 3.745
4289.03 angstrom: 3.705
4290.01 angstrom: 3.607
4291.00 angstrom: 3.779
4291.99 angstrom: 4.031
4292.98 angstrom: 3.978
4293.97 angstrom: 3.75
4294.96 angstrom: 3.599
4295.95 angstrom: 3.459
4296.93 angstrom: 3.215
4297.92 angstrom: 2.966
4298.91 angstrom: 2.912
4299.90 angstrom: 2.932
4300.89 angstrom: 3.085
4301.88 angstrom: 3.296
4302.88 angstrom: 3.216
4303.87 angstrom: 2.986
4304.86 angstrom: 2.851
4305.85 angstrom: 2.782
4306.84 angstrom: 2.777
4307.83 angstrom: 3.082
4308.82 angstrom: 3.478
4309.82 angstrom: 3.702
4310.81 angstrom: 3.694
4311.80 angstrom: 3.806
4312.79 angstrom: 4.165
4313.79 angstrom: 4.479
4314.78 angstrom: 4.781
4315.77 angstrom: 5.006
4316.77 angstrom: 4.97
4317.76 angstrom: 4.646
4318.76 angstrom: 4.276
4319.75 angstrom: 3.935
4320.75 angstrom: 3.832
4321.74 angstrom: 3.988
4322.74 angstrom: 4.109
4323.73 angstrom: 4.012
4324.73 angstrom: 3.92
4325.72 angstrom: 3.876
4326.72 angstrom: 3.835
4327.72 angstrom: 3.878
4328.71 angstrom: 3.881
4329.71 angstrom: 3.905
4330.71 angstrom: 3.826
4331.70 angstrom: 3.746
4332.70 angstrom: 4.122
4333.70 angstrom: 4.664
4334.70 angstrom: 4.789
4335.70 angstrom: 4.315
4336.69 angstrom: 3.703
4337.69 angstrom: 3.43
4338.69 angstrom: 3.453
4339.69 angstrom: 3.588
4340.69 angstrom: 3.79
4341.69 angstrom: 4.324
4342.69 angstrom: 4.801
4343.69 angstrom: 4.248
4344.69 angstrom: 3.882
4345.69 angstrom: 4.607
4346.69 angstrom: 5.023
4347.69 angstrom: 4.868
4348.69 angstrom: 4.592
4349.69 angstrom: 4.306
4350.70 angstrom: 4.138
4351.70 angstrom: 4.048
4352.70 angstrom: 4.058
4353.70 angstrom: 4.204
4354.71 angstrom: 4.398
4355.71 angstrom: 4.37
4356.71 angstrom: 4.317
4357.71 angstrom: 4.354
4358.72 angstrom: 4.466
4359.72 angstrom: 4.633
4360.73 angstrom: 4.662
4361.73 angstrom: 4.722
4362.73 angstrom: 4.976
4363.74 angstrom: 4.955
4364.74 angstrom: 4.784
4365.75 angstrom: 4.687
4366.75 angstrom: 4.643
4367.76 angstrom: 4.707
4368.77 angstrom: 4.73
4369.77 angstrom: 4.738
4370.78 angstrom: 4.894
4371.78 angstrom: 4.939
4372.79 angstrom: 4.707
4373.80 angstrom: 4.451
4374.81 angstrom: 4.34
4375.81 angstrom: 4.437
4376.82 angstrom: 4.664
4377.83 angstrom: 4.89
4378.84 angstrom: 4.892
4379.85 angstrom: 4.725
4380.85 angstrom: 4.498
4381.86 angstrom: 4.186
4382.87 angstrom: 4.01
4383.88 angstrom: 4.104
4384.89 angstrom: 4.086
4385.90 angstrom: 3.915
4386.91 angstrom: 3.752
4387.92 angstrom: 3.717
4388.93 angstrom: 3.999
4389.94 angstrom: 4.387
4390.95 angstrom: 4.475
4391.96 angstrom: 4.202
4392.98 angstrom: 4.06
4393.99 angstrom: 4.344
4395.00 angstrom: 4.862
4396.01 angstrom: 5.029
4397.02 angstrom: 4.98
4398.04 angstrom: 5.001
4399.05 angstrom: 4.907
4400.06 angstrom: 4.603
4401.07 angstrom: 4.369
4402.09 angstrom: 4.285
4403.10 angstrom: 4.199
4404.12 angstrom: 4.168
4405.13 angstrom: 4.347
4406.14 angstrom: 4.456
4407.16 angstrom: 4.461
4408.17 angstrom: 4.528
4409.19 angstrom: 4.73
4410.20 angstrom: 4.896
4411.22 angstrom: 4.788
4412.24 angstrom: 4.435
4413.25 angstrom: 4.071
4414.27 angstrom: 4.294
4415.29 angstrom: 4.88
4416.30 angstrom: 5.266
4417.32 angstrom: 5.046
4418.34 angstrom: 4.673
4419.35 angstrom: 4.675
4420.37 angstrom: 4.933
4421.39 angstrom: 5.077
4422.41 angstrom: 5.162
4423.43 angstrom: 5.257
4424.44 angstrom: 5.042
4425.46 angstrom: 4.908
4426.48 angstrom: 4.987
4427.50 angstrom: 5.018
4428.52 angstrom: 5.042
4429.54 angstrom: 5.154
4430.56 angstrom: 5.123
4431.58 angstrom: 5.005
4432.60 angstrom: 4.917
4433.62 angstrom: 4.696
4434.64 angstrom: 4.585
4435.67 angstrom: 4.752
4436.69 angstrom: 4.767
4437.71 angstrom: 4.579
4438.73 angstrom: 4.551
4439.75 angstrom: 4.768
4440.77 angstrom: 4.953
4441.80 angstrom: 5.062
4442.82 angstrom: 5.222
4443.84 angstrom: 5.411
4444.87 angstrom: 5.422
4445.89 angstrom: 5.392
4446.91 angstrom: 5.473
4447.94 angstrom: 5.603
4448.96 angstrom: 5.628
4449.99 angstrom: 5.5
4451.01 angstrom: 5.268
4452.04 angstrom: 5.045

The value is -1.9 angstrom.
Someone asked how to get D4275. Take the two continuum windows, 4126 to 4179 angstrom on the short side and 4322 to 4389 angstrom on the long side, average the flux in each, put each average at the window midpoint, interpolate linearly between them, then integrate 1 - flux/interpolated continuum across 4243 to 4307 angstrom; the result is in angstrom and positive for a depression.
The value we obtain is 3.1 angstrom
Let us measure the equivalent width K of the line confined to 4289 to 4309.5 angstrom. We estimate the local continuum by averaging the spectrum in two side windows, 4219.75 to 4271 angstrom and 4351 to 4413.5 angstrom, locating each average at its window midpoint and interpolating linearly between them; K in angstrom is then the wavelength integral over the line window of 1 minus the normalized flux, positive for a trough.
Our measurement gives 4.5 angstrom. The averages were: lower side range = 4.07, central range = 3.3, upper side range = 4.49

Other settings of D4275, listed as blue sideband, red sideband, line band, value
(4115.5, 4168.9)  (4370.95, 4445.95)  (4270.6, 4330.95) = 7.42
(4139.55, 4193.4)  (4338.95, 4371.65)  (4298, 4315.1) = 3.43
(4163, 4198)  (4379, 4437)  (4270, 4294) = 1.73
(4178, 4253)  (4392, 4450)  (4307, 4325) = 1.01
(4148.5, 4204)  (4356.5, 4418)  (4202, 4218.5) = -0.84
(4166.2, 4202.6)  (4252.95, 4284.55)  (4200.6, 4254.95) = -2.56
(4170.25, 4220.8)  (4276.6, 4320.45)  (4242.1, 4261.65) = -2.73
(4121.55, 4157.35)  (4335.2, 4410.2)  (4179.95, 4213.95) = 1.08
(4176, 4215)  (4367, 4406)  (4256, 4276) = -0.46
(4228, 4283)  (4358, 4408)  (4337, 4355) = 0.69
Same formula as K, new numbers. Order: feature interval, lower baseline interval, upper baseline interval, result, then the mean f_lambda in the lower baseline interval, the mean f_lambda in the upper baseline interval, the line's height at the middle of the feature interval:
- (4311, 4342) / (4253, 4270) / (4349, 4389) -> 2.1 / 4.27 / 4.46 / 4.38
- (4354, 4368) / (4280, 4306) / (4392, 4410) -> -1.5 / 3.5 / 4.55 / 4.16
